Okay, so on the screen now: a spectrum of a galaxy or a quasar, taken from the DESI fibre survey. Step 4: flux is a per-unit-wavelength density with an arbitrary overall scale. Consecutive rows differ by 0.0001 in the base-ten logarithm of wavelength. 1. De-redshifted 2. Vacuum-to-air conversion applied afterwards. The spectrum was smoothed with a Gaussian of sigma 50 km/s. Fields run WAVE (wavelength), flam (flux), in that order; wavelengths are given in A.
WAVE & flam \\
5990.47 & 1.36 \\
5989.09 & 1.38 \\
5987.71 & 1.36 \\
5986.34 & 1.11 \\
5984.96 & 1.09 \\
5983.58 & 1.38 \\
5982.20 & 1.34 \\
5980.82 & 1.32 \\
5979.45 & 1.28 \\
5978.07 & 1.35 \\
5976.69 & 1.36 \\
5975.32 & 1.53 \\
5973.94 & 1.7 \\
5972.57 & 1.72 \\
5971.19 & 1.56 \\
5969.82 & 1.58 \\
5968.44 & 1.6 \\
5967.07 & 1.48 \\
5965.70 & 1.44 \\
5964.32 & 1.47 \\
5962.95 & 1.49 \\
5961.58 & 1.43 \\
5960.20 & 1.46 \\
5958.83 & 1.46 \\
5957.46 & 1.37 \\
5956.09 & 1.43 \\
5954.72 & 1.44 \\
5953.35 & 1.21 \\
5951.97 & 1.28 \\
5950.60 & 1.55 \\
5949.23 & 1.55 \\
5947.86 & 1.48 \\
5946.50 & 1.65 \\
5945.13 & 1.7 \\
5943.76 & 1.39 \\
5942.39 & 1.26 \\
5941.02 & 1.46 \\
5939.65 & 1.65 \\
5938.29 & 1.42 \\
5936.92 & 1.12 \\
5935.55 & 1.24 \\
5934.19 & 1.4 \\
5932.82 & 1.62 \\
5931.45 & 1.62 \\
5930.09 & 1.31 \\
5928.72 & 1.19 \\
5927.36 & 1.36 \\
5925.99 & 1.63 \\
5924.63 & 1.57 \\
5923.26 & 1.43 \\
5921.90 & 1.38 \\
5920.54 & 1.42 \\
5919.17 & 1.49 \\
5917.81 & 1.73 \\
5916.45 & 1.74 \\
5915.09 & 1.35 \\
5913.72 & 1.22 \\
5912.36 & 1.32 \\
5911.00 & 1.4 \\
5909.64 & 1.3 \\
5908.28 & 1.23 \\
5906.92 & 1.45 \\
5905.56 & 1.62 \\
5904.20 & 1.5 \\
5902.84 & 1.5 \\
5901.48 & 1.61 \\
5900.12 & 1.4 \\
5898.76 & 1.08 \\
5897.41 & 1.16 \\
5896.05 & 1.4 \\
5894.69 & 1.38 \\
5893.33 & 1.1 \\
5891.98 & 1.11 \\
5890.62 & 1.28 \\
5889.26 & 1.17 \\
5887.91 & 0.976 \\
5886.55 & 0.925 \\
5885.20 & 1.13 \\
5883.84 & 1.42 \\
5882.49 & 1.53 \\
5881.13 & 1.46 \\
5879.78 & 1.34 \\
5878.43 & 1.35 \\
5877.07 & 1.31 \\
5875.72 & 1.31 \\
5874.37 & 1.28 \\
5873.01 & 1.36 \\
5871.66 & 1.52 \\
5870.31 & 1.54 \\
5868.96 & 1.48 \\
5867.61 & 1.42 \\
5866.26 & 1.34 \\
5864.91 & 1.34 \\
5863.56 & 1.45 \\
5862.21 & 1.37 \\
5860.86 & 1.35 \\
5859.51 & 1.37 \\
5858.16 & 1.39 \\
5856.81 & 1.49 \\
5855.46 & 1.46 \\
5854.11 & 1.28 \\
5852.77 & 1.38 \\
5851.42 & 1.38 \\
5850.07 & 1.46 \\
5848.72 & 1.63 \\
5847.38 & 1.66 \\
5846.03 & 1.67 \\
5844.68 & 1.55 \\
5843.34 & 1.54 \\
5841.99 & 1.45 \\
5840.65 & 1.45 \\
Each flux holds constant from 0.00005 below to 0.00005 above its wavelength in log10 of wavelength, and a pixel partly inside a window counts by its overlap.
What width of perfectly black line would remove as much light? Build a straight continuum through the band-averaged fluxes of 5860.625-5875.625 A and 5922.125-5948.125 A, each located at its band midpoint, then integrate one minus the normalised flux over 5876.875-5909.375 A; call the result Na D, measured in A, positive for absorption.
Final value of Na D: 2.51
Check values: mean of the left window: 1.4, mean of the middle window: 1.31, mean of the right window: 1.45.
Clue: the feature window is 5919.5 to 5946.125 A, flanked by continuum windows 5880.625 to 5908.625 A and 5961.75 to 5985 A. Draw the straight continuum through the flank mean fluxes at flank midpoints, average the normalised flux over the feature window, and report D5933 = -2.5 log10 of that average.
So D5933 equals -0.04 mag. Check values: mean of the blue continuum 1.31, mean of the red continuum 1.46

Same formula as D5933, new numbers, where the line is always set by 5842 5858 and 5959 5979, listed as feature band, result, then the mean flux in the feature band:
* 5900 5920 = 0.03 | 1.46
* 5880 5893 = 0.22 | 1.22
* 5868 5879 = 0.08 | 1.39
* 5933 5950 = 0.04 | 1.45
